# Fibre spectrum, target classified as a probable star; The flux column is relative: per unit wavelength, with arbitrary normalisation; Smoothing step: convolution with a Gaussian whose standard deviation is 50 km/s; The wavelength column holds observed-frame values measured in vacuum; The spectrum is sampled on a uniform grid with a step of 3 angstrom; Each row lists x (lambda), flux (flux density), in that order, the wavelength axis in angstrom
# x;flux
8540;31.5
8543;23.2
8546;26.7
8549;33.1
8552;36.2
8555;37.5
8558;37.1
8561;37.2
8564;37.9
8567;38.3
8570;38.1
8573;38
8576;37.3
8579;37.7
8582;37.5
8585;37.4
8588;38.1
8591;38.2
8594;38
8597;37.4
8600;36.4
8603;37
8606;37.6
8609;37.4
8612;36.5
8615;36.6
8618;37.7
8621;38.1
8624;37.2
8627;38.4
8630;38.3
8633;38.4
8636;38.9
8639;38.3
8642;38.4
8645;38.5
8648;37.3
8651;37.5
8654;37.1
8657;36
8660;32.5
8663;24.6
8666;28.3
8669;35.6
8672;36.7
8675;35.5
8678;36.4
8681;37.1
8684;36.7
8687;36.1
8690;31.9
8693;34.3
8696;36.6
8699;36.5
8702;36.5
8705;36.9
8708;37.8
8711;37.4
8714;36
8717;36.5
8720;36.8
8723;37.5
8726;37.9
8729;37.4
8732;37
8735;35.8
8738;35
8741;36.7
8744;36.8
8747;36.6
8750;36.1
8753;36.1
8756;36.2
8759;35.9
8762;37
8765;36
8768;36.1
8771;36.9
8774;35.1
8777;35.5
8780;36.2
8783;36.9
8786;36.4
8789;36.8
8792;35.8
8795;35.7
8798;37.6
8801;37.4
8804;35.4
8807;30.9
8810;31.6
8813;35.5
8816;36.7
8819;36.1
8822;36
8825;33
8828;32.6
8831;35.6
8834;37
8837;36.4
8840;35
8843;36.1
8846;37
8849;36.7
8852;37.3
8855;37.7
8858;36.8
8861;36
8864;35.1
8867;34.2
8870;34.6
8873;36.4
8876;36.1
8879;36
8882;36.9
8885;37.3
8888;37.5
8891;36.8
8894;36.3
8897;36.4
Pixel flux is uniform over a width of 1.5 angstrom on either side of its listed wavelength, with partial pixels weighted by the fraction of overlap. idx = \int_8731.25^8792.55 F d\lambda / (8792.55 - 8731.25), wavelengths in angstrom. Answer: 36.2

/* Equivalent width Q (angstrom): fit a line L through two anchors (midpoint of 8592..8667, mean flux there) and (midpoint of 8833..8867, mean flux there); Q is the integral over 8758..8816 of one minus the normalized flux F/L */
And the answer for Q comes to 1.07 angstrom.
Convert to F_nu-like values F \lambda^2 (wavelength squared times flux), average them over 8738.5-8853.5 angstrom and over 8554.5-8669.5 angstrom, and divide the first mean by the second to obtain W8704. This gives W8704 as 1.01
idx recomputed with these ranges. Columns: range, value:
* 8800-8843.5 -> 35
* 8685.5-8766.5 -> 36.3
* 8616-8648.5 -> 38.1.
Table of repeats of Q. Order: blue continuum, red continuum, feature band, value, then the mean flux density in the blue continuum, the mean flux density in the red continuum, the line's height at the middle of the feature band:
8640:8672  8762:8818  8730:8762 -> -0.8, 34.7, 35.7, 35.4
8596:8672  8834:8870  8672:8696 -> 0.5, 36.4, 36.2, 36.3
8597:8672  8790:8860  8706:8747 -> -0.9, 36.4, 35.7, 36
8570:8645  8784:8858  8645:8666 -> 1.8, 37.7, 35.7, 37.3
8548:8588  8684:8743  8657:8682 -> 2.2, 37.3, 36.4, 36.6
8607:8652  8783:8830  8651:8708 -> 3.4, 37.8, 35.2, 37.1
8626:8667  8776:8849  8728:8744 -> -0.3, 36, 35.6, 35.7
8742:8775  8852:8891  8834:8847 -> 0.0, 36.3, 36.3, 36.3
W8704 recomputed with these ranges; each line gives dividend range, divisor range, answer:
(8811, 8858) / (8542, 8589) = 1.07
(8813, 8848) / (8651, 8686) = 1.07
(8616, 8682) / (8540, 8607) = 1.02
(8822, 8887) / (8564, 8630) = 1.01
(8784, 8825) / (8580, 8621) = 0.99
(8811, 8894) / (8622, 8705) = 1.05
